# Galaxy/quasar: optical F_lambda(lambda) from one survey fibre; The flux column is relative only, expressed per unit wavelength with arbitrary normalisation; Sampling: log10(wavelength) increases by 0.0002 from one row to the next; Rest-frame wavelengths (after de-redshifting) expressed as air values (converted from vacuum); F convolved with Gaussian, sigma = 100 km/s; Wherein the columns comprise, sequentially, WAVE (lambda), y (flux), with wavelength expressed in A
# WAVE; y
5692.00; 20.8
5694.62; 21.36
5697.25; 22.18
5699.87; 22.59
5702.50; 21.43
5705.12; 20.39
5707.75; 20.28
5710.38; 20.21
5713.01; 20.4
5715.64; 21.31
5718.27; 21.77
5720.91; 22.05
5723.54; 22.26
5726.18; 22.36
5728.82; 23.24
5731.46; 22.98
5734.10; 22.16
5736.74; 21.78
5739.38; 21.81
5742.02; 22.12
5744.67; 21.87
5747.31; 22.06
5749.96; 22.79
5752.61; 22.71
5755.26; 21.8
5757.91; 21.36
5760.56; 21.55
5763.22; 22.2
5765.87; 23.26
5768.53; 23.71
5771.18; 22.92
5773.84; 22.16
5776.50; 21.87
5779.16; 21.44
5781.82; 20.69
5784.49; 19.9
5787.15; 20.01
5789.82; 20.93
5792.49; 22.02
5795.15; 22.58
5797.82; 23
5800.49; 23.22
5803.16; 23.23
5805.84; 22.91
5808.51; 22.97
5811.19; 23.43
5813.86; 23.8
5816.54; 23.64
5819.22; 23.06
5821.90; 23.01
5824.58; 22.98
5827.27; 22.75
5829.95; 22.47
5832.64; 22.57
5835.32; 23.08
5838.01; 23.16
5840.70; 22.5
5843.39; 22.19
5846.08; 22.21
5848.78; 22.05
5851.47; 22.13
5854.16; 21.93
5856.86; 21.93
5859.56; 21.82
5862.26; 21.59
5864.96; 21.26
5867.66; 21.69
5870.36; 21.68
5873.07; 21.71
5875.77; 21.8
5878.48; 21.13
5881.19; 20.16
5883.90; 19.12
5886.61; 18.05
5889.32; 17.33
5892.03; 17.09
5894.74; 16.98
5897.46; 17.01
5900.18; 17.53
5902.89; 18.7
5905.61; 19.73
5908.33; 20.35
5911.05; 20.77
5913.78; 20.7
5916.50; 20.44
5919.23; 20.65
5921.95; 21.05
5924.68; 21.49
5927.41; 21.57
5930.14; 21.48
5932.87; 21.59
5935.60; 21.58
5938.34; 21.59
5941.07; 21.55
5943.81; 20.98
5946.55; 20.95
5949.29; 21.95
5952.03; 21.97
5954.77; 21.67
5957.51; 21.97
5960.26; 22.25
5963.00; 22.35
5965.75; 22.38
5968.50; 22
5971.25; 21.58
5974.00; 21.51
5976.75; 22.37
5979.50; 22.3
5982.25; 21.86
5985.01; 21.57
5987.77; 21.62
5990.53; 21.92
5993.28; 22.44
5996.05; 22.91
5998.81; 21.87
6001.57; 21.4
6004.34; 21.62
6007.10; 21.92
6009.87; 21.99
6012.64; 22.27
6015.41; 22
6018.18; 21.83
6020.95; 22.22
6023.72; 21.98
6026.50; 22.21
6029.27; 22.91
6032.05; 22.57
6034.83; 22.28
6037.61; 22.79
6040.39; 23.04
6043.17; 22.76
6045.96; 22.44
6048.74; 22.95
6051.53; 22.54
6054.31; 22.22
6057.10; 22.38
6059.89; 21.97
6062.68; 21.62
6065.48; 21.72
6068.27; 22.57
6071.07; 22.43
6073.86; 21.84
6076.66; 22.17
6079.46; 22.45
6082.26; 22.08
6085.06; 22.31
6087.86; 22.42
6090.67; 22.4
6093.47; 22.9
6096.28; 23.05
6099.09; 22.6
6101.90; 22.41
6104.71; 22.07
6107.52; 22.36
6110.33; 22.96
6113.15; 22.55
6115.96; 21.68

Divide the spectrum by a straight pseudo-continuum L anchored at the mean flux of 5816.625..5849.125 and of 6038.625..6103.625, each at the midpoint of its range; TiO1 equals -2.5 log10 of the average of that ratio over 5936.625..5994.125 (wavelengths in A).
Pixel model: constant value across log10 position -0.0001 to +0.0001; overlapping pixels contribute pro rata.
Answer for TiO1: 0.03 mag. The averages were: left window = 22.7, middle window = 21.8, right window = 22.4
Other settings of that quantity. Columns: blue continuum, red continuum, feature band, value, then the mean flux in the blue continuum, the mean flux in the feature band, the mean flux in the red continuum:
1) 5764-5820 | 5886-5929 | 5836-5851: -0.07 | 22.4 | 22.4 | 19.4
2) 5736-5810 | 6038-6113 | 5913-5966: 0.04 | 22.1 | 21.5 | 22.4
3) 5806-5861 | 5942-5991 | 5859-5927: 0.12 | 22.7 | 20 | 21.8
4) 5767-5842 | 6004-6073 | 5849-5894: 0.09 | 22.5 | 20.6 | 22.3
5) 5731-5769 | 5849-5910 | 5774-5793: 0.03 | 22.2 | 21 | 20.1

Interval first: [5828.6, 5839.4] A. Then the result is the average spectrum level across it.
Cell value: 22.8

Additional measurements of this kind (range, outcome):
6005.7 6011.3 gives 22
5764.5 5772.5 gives 23.3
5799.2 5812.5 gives 23.1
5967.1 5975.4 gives 21.7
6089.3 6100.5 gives 22.7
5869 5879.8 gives 21.6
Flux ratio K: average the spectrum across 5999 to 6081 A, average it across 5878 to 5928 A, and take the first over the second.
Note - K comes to 1.1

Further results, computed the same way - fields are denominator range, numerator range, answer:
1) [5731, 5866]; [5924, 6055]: 0.99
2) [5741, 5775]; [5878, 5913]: 0.84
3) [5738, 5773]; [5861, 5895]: 0.90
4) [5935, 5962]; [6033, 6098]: 1.03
